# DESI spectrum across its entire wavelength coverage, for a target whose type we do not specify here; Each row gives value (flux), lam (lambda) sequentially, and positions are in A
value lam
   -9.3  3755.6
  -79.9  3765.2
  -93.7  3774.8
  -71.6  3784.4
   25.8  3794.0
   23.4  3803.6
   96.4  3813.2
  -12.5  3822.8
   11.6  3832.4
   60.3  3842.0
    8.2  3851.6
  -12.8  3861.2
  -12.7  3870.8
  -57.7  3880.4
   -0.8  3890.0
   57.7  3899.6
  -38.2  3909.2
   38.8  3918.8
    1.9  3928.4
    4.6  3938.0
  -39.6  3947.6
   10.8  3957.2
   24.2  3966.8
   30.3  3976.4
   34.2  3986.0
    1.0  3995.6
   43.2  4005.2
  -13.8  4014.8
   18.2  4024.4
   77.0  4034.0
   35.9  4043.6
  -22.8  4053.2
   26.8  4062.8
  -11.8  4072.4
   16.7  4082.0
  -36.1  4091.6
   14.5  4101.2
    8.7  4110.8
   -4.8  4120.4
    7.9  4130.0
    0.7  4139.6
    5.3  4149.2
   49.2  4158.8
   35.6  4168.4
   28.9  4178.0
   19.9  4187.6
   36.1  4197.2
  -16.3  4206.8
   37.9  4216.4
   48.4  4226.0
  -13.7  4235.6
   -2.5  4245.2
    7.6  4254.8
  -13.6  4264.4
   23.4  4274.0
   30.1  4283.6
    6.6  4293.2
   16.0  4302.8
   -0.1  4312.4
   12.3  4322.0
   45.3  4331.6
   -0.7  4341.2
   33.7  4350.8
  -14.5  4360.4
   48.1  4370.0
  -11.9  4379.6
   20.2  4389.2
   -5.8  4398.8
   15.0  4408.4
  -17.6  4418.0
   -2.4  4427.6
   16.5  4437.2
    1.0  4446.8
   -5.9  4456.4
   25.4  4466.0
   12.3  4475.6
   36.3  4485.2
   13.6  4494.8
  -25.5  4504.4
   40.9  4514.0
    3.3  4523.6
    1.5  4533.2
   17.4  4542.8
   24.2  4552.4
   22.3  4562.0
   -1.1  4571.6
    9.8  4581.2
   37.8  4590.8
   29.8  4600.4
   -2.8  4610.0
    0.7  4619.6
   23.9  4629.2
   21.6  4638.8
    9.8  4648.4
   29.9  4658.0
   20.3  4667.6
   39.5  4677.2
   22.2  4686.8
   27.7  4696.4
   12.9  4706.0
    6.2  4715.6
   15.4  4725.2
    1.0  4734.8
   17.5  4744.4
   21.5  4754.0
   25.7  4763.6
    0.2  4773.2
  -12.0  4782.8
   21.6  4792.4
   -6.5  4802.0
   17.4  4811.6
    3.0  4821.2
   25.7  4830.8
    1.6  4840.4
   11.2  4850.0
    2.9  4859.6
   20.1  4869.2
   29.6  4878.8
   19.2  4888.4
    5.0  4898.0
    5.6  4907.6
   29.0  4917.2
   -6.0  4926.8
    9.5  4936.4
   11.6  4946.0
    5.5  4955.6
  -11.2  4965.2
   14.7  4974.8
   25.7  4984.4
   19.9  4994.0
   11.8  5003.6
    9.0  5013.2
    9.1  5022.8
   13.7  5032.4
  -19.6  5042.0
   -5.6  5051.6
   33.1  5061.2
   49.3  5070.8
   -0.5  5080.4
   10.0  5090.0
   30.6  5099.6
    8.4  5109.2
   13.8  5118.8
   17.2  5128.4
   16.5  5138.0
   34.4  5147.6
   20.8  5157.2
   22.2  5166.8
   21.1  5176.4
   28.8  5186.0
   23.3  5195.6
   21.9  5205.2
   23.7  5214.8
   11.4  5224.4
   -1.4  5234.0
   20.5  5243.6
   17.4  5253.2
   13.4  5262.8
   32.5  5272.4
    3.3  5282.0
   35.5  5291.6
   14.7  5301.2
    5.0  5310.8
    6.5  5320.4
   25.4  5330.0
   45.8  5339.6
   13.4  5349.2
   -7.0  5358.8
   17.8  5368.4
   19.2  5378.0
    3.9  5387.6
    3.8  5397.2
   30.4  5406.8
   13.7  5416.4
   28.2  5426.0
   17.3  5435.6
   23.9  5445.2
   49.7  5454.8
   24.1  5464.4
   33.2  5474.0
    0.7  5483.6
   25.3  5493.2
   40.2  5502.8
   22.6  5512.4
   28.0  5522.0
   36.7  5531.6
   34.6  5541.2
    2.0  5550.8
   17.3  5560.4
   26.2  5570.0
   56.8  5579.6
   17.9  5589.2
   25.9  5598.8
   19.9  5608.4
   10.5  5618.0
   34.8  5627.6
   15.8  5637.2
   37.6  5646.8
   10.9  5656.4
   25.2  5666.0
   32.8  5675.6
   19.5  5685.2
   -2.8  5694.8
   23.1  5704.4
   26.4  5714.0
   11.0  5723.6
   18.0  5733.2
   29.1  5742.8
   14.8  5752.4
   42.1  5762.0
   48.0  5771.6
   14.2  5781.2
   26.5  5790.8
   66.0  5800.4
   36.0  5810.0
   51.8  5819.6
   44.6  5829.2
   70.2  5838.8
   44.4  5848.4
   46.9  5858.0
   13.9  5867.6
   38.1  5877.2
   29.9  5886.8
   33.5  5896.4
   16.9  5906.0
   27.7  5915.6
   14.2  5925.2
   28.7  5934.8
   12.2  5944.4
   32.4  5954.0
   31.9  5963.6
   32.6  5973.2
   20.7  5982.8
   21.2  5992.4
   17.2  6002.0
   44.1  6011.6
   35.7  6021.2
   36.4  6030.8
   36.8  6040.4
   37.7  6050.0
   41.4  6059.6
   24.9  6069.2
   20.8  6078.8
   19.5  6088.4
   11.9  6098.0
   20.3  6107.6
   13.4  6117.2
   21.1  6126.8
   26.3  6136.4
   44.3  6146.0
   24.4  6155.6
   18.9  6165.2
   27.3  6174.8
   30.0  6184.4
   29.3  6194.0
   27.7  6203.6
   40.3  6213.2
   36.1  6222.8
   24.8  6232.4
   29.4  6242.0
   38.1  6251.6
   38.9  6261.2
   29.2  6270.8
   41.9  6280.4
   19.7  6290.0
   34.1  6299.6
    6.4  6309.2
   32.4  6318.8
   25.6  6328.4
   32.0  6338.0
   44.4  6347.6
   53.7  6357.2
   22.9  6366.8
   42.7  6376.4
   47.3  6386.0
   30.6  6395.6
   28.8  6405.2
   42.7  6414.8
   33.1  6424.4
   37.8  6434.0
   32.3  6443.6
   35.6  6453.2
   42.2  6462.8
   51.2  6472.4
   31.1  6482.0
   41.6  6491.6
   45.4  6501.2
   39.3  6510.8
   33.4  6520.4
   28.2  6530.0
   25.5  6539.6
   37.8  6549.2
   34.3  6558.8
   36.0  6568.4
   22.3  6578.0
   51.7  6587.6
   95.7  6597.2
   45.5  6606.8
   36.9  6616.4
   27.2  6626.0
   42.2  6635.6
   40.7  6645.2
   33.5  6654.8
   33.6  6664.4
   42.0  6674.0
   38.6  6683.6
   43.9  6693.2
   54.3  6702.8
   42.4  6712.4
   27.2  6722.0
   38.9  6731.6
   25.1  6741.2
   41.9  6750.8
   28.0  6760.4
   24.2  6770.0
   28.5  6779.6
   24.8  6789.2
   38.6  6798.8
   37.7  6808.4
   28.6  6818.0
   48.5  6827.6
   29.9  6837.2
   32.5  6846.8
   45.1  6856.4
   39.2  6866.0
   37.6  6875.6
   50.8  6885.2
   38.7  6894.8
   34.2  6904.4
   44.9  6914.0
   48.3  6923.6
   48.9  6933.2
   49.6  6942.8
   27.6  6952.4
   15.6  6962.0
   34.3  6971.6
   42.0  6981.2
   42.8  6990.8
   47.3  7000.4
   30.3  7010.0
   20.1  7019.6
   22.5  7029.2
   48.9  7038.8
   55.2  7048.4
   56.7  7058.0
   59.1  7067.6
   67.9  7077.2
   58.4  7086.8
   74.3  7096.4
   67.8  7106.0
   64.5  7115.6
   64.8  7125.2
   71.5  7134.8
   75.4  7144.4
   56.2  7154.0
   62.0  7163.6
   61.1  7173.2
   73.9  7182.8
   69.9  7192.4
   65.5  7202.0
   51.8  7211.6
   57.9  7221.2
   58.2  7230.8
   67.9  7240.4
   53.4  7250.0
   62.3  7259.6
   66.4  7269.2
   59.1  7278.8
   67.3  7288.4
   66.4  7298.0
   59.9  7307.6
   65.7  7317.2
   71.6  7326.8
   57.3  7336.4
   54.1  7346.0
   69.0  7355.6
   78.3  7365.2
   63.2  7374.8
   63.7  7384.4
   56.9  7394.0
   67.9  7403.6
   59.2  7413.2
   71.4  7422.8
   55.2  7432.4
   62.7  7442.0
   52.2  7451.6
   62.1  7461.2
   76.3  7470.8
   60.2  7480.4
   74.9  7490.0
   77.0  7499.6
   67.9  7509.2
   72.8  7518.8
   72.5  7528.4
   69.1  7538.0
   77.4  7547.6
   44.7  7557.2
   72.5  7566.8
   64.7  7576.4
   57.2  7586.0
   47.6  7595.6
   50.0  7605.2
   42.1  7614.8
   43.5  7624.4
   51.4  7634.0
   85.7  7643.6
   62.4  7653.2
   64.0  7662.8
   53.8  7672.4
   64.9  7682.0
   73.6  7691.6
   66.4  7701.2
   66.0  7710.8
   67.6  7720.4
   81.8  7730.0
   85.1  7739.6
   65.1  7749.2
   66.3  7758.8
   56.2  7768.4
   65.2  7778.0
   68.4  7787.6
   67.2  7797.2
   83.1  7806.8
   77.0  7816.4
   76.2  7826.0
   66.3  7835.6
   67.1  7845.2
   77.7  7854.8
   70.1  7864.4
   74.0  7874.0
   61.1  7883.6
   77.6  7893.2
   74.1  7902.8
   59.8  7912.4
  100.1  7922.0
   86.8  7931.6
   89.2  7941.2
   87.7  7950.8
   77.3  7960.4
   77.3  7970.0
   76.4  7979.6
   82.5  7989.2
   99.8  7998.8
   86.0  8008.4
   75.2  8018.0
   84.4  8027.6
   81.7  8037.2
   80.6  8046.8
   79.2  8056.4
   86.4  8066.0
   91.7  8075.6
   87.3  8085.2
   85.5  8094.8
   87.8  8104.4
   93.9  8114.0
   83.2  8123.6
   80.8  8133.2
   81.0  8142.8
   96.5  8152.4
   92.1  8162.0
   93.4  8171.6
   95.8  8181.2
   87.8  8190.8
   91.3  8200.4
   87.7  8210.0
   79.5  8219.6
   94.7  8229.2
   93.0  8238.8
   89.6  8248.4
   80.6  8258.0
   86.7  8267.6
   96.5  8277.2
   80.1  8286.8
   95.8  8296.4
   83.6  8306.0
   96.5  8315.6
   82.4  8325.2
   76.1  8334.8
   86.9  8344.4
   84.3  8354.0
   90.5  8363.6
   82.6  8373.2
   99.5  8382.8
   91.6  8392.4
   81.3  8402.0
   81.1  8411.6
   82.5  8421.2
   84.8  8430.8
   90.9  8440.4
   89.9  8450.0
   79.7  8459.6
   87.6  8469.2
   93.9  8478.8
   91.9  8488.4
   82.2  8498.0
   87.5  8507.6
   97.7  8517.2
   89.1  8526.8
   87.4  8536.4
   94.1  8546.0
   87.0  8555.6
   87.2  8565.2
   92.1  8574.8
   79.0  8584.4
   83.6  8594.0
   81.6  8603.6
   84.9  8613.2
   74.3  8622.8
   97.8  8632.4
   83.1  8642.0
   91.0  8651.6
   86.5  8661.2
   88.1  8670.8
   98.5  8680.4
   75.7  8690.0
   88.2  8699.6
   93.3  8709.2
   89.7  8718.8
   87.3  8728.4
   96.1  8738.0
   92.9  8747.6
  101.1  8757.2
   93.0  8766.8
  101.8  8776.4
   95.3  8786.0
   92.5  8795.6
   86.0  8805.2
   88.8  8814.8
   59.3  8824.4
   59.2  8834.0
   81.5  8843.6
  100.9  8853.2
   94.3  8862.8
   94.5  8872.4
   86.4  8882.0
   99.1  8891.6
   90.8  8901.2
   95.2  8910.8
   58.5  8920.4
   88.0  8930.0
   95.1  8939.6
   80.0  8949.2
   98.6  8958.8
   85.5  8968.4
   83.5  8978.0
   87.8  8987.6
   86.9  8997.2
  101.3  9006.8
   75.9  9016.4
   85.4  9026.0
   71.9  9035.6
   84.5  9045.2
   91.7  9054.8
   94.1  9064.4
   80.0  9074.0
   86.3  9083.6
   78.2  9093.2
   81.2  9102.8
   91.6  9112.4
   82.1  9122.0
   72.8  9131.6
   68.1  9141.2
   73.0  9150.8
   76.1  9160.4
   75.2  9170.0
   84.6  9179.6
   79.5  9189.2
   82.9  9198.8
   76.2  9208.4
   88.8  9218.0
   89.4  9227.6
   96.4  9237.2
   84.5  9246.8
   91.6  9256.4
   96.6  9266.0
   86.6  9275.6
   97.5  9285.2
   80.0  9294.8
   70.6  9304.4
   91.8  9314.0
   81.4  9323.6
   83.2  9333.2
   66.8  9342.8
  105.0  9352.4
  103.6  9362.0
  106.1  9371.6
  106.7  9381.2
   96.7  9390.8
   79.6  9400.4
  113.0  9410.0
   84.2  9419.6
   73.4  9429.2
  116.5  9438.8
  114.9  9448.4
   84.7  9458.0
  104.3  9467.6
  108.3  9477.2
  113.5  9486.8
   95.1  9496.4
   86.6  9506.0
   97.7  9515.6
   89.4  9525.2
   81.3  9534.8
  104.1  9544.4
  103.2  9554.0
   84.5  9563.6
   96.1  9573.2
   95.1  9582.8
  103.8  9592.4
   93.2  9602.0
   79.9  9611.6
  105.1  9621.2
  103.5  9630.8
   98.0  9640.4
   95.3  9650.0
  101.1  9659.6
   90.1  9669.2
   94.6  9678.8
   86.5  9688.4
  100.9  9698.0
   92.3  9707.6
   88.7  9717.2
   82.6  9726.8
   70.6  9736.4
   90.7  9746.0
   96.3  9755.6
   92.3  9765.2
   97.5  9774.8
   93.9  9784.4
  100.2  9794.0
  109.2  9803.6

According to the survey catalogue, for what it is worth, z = 0.77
